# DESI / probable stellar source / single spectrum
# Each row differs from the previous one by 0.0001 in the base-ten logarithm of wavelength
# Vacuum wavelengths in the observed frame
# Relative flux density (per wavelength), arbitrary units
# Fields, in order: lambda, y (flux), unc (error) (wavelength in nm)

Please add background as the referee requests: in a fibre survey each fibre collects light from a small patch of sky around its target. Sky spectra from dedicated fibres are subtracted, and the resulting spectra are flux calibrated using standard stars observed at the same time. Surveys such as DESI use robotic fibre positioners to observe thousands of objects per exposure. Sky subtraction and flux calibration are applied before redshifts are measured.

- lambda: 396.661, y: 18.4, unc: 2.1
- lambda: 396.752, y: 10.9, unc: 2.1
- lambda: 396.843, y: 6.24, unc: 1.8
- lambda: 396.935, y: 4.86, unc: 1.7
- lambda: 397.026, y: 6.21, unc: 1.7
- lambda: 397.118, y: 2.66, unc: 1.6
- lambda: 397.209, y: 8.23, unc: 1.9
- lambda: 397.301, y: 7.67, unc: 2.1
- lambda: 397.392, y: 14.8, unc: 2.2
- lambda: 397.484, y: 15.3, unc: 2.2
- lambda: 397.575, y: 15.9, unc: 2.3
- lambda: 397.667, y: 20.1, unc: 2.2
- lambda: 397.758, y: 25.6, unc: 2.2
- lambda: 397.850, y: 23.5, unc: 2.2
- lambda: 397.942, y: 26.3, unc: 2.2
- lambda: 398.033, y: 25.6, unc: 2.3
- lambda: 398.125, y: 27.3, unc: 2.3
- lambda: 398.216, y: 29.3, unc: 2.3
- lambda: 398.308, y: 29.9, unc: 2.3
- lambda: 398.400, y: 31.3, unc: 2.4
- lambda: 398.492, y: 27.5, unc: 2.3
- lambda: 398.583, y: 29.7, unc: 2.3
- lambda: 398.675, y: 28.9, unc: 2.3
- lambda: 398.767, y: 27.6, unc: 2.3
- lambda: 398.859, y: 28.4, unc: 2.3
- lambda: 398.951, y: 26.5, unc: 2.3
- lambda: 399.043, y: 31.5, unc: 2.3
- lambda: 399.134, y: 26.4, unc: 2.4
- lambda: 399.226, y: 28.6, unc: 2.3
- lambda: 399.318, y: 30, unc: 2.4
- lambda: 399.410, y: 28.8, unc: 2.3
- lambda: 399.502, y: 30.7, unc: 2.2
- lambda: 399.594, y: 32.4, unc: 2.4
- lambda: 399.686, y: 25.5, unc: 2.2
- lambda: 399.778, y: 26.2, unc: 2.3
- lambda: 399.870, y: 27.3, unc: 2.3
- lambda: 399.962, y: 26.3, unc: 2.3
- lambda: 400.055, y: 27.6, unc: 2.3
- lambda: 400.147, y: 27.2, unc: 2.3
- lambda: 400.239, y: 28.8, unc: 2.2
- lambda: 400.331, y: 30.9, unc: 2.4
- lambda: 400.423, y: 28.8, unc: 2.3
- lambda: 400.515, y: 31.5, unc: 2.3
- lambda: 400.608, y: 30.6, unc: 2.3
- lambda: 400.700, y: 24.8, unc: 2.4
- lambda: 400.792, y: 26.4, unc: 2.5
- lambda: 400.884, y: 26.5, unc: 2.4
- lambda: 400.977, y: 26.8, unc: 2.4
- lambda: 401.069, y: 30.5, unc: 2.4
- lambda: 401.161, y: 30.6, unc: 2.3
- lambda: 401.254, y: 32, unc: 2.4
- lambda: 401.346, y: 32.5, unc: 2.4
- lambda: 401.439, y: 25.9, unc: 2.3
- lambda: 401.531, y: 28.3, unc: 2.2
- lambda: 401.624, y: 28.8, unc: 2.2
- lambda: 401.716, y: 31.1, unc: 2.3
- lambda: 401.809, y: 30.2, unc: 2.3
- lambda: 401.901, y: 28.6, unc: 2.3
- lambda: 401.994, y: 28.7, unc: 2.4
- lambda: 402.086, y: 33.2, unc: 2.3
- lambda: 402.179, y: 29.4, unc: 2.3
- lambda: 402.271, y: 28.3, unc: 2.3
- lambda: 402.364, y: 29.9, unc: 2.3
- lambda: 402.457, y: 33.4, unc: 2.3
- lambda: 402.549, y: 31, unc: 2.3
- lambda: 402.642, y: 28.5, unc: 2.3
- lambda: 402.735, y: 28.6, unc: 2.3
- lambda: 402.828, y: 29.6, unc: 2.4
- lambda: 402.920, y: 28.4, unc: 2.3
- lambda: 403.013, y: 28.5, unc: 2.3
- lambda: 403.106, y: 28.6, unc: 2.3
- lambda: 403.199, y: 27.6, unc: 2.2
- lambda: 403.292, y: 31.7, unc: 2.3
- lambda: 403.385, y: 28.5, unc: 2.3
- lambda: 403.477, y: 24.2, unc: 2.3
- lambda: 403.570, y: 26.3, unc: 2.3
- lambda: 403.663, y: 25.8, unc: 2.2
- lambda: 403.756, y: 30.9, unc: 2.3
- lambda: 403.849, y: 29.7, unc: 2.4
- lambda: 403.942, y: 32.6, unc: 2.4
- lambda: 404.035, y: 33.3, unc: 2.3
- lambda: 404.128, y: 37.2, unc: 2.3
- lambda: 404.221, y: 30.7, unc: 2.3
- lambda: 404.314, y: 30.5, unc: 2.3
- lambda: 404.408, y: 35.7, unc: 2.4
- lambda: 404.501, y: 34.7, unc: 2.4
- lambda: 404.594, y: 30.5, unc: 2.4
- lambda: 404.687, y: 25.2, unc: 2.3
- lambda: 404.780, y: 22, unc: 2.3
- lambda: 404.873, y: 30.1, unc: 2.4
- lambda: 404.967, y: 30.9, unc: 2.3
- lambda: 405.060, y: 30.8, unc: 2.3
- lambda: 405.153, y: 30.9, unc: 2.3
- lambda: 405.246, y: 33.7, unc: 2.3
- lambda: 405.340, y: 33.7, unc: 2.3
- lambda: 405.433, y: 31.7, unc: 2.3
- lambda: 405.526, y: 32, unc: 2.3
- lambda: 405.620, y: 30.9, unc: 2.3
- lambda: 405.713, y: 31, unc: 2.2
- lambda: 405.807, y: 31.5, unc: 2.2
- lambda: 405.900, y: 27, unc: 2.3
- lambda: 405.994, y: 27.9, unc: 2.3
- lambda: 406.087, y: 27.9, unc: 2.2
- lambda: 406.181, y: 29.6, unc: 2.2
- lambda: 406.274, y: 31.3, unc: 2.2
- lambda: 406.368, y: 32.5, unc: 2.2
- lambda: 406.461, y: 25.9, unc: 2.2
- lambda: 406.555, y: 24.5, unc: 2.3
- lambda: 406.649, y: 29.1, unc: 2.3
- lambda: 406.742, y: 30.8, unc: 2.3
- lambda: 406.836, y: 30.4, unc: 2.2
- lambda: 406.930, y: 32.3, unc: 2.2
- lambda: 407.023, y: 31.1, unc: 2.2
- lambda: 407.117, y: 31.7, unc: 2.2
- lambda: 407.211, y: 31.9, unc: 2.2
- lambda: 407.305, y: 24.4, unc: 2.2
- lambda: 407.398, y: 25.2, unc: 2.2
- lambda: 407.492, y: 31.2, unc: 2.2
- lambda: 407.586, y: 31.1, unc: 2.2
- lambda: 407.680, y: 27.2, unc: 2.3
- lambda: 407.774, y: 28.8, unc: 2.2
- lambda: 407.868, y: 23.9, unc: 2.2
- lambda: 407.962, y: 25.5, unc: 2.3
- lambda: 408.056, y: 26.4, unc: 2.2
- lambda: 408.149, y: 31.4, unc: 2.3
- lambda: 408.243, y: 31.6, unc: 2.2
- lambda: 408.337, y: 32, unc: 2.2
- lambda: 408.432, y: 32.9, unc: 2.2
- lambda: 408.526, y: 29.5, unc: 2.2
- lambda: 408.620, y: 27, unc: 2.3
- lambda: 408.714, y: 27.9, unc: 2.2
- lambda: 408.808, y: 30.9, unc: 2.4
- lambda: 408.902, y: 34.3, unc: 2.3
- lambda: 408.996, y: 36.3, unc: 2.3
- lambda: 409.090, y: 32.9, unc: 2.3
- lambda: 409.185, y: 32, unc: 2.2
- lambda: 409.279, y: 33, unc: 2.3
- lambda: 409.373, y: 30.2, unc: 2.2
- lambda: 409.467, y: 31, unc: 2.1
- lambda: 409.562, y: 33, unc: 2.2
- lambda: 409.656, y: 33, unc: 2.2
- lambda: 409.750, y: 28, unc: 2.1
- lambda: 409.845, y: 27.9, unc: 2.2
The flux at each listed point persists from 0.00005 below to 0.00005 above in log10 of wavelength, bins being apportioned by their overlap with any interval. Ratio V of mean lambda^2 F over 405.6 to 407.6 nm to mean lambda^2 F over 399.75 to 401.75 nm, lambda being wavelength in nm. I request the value 1.06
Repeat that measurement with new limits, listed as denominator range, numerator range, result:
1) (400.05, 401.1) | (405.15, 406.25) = 1.11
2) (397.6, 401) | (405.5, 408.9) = 1.10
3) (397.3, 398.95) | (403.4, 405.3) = 1.27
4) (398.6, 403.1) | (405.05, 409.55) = 1.07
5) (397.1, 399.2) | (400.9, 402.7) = 1.30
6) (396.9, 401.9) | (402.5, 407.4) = 1.20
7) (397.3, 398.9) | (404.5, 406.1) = 1.27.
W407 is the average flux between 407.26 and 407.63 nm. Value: 28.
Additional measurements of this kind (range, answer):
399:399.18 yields 29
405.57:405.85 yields 31.1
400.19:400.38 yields 29.9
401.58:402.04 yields 29.5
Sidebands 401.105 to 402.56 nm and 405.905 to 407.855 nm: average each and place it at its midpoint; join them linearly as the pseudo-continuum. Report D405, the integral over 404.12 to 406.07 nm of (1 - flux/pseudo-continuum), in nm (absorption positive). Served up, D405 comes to -0.08 nm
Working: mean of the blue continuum 30.1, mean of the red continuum 29.1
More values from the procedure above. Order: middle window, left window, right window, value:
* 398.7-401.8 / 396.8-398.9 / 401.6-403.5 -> -0.487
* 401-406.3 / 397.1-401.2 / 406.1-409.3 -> -0.393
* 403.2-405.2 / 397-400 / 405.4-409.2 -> -0.161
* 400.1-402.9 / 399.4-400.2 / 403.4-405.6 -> -0.046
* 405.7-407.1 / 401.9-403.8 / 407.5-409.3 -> 0.012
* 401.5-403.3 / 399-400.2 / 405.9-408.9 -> -0.059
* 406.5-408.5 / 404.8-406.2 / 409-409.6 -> 0.142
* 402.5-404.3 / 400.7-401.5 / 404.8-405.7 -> 0.033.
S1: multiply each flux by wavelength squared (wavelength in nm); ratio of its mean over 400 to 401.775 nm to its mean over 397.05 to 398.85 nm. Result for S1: 1.34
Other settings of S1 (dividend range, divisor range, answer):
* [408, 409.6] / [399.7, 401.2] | 1.16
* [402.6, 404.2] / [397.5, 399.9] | 1.11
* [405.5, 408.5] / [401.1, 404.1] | 1.02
